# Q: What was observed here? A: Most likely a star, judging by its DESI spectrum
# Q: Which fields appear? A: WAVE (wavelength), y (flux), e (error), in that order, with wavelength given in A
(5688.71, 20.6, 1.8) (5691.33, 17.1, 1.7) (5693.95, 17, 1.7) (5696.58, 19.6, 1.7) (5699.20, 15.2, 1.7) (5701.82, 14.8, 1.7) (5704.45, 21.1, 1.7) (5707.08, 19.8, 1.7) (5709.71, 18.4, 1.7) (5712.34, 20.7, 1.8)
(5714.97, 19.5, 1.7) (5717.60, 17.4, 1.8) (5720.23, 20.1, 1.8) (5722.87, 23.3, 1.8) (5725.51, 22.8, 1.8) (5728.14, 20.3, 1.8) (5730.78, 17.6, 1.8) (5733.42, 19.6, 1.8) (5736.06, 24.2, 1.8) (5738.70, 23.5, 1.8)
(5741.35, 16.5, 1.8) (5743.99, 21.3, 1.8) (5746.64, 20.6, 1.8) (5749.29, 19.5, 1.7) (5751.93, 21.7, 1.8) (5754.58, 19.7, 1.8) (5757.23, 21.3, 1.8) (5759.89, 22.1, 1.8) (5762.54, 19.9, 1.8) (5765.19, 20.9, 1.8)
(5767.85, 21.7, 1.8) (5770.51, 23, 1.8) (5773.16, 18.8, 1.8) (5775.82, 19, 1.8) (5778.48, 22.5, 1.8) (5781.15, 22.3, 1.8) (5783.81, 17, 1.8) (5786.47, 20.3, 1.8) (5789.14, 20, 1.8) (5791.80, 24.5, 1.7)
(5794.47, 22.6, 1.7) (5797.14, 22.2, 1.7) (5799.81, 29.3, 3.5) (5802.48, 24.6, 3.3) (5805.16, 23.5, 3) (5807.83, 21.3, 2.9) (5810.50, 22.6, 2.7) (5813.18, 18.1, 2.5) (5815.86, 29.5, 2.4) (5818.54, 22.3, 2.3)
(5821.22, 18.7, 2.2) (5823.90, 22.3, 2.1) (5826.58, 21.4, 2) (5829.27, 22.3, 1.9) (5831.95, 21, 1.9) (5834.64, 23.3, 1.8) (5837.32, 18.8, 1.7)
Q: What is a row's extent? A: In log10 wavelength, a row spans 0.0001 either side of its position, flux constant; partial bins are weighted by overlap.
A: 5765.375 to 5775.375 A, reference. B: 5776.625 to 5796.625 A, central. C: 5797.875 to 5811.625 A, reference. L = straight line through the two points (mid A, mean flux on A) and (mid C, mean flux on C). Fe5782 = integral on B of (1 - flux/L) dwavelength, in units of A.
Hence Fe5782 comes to 1.1 A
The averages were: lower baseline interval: 20.9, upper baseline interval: 24.2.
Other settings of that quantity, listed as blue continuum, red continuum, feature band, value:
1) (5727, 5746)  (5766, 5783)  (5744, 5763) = 0.0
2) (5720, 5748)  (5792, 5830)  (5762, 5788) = 1.7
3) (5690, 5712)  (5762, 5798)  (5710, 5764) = -3.2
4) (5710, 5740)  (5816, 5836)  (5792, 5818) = -2.3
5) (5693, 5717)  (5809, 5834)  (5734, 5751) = -1.1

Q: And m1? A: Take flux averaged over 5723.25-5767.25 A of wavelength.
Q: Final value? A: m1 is 20.8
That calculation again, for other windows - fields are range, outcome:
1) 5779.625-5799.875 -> 21.8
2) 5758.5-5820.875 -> 22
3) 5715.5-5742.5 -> 20.5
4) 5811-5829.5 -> 22.1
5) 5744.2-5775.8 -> 20.8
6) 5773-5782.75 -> 20.8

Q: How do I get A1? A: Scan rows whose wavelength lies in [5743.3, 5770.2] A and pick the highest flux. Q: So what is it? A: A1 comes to 22.1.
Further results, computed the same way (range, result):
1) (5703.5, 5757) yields 24.2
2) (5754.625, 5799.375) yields 24.5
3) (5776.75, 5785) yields 22.5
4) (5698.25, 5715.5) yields 21.1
